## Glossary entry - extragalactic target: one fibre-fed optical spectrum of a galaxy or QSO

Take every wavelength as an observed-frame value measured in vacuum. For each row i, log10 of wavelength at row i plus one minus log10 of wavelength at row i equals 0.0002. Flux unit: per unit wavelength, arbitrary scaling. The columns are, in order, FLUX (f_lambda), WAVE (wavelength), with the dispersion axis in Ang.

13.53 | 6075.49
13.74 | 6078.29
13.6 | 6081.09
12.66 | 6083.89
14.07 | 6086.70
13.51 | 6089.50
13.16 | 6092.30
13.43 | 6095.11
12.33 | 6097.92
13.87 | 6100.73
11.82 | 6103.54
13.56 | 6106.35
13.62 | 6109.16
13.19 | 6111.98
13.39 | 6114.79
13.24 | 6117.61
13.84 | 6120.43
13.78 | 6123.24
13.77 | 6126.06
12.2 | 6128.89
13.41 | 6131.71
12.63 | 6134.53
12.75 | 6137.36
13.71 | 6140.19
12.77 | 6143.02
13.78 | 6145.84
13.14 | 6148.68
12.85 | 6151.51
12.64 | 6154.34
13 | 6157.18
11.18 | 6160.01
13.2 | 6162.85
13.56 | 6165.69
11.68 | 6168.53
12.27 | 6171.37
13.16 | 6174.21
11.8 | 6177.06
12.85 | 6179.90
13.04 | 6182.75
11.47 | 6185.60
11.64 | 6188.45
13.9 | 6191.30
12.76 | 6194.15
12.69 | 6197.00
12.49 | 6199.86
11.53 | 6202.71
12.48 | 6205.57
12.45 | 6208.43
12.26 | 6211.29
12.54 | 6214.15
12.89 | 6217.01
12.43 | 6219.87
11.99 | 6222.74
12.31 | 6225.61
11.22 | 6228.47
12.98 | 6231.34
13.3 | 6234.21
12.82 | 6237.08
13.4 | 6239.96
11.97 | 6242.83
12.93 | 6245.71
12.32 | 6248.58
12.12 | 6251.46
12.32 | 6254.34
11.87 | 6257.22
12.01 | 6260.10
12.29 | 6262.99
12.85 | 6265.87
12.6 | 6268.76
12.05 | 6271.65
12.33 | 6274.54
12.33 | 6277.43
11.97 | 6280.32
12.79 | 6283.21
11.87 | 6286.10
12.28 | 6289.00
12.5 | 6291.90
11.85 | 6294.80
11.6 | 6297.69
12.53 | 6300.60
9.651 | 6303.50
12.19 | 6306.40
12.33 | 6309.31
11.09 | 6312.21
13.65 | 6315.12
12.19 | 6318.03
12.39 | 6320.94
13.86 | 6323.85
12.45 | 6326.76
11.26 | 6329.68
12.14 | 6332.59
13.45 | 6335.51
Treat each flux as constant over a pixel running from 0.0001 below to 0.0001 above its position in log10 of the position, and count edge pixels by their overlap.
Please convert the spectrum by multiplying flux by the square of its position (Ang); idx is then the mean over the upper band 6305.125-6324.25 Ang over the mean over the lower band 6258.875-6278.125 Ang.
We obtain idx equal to 1.02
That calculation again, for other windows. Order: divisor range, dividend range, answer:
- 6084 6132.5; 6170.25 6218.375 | 0.97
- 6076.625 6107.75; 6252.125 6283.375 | 0.98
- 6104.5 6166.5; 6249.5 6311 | 0.97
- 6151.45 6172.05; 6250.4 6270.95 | 1.01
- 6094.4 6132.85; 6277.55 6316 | 0.96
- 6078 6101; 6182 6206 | 0.96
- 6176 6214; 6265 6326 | 1.02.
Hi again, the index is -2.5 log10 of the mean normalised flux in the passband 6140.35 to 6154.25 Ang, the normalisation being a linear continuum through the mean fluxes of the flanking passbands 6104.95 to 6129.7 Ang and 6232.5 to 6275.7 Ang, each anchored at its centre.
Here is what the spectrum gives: 0.006 mag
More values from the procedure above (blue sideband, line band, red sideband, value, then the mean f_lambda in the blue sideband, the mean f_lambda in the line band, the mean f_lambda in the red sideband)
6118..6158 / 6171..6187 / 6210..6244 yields 0.04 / 13.2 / 12.4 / 12.5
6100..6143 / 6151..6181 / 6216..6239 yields 0.03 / 13.2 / 12.6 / 12.5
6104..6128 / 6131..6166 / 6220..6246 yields 0.02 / 13.5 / 12.9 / 12.5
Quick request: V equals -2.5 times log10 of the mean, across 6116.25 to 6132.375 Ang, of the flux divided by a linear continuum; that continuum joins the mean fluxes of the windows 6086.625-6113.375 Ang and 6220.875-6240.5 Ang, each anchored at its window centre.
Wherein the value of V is -0.02 mag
